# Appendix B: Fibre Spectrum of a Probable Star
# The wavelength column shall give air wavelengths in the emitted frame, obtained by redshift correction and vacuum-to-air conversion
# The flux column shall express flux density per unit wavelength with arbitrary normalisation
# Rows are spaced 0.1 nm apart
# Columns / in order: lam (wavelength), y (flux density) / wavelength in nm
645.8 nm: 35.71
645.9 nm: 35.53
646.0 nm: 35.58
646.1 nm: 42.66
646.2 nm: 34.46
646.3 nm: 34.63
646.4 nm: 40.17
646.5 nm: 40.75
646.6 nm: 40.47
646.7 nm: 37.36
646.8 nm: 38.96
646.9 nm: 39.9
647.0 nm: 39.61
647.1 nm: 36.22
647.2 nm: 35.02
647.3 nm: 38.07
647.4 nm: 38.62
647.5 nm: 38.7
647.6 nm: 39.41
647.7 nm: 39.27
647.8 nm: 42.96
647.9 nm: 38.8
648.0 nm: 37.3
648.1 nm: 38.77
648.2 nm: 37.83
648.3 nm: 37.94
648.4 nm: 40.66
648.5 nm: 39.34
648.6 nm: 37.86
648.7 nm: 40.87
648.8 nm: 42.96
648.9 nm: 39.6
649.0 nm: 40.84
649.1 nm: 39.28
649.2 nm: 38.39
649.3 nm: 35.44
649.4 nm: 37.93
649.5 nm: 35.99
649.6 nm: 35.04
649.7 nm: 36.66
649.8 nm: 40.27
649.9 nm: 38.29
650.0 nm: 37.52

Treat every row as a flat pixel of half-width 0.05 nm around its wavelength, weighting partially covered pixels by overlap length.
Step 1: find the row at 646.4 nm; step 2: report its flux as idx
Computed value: 40.17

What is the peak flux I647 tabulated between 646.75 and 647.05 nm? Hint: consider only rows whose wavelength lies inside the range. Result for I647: 39.9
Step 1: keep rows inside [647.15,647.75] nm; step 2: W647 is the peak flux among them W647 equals 39.41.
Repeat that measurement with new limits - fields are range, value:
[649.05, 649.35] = 39.28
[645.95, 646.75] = 42.66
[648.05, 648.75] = 40.87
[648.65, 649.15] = 42.96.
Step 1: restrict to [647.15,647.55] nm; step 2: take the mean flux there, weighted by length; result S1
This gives 37.6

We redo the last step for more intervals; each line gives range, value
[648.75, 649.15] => 40.7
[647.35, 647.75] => 39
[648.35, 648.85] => 40.3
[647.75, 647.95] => 40.9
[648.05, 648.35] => 38.2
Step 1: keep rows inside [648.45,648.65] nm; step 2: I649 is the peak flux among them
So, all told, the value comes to 39.34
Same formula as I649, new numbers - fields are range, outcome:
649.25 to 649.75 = 37.93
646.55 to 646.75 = 40.47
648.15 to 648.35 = 37.94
